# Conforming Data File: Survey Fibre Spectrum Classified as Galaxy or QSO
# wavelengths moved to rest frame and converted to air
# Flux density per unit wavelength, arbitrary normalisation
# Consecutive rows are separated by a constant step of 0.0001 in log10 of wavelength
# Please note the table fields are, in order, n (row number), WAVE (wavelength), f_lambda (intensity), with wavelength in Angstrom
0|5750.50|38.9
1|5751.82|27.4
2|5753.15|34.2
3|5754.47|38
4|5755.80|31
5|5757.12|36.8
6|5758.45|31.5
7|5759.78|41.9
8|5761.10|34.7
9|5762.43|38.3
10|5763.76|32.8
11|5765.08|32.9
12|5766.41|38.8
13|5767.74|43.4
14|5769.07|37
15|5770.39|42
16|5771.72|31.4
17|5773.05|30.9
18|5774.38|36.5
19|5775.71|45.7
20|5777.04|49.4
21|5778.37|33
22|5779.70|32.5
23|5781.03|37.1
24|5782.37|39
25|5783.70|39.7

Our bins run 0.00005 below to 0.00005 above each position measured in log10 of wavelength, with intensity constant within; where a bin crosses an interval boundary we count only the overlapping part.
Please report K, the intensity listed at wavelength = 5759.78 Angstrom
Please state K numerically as 41.9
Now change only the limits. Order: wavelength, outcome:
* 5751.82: 27.4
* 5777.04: 49.4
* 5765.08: 32.9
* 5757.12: 36.8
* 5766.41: 38.8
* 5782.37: 39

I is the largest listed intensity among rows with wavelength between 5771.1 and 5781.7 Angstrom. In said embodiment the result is 49.4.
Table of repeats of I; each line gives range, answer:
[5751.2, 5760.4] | 41.9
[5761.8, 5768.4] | 43.4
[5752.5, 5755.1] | 38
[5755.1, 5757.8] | 36.8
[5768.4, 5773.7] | 42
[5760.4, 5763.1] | 38.3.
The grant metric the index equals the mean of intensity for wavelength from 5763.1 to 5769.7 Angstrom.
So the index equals 37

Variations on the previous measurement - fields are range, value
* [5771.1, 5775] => 32.9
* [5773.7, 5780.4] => 39.4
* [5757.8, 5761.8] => 36.1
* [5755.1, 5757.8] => 33.9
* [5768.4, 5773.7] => 35.4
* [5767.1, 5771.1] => 40.7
